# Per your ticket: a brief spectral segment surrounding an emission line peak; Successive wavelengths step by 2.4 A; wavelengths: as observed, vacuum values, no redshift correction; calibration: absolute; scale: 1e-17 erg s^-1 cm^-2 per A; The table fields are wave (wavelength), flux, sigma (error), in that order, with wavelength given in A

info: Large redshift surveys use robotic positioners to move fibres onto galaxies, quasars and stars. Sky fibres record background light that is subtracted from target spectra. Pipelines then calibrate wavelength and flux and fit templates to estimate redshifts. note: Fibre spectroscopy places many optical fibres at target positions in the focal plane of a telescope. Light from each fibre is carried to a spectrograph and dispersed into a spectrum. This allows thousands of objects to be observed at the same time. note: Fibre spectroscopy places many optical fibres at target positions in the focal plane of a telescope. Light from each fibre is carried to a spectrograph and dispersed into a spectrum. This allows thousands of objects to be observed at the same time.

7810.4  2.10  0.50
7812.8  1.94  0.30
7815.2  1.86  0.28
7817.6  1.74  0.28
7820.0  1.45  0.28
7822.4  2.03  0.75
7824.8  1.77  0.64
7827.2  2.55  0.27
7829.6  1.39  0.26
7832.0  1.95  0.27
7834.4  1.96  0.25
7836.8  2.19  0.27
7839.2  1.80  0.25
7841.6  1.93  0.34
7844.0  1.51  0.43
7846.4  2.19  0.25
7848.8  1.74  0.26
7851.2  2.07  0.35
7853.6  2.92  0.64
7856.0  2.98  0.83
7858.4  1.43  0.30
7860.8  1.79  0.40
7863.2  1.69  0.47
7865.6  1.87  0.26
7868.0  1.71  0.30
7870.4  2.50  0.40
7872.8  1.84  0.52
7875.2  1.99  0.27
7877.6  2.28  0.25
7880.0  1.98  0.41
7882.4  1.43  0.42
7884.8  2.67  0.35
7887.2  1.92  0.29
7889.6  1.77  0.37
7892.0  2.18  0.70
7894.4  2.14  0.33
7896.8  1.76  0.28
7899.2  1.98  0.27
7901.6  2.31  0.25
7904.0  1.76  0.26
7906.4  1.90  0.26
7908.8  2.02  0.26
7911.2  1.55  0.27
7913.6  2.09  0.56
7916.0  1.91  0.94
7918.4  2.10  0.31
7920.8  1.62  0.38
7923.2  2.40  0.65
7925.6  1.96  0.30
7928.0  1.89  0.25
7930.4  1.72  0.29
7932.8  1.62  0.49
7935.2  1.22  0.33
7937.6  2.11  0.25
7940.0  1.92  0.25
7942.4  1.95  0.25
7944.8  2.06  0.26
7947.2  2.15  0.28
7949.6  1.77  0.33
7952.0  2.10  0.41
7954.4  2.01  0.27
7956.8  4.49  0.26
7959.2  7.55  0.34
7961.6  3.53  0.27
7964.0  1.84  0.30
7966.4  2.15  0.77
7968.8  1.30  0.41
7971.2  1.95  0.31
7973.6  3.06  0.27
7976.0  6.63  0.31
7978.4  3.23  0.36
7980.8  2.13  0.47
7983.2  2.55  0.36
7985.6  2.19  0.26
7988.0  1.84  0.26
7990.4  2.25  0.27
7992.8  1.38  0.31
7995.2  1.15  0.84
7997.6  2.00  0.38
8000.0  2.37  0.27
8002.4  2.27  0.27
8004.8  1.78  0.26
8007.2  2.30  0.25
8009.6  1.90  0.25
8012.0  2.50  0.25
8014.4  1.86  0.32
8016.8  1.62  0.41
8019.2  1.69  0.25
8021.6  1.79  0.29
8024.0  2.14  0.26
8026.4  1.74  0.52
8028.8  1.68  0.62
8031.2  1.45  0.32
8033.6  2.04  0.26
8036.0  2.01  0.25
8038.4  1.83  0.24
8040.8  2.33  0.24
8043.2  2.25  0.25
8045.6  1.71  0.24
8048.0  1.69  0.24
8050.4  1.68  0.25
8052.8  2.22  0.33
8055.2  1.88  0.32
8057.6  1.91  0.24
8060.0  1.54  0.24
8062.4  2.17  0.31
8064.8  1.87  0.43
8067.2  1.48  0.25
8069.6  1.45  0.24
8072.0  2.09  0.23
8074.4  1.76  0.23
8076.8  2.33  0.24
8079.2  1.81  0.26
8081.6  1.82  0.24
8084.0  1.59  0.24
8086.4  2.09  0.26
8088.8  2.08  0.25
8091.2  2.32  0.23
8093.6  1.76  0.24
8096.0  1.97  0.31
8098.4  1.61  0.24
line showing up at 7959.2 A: [S II]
